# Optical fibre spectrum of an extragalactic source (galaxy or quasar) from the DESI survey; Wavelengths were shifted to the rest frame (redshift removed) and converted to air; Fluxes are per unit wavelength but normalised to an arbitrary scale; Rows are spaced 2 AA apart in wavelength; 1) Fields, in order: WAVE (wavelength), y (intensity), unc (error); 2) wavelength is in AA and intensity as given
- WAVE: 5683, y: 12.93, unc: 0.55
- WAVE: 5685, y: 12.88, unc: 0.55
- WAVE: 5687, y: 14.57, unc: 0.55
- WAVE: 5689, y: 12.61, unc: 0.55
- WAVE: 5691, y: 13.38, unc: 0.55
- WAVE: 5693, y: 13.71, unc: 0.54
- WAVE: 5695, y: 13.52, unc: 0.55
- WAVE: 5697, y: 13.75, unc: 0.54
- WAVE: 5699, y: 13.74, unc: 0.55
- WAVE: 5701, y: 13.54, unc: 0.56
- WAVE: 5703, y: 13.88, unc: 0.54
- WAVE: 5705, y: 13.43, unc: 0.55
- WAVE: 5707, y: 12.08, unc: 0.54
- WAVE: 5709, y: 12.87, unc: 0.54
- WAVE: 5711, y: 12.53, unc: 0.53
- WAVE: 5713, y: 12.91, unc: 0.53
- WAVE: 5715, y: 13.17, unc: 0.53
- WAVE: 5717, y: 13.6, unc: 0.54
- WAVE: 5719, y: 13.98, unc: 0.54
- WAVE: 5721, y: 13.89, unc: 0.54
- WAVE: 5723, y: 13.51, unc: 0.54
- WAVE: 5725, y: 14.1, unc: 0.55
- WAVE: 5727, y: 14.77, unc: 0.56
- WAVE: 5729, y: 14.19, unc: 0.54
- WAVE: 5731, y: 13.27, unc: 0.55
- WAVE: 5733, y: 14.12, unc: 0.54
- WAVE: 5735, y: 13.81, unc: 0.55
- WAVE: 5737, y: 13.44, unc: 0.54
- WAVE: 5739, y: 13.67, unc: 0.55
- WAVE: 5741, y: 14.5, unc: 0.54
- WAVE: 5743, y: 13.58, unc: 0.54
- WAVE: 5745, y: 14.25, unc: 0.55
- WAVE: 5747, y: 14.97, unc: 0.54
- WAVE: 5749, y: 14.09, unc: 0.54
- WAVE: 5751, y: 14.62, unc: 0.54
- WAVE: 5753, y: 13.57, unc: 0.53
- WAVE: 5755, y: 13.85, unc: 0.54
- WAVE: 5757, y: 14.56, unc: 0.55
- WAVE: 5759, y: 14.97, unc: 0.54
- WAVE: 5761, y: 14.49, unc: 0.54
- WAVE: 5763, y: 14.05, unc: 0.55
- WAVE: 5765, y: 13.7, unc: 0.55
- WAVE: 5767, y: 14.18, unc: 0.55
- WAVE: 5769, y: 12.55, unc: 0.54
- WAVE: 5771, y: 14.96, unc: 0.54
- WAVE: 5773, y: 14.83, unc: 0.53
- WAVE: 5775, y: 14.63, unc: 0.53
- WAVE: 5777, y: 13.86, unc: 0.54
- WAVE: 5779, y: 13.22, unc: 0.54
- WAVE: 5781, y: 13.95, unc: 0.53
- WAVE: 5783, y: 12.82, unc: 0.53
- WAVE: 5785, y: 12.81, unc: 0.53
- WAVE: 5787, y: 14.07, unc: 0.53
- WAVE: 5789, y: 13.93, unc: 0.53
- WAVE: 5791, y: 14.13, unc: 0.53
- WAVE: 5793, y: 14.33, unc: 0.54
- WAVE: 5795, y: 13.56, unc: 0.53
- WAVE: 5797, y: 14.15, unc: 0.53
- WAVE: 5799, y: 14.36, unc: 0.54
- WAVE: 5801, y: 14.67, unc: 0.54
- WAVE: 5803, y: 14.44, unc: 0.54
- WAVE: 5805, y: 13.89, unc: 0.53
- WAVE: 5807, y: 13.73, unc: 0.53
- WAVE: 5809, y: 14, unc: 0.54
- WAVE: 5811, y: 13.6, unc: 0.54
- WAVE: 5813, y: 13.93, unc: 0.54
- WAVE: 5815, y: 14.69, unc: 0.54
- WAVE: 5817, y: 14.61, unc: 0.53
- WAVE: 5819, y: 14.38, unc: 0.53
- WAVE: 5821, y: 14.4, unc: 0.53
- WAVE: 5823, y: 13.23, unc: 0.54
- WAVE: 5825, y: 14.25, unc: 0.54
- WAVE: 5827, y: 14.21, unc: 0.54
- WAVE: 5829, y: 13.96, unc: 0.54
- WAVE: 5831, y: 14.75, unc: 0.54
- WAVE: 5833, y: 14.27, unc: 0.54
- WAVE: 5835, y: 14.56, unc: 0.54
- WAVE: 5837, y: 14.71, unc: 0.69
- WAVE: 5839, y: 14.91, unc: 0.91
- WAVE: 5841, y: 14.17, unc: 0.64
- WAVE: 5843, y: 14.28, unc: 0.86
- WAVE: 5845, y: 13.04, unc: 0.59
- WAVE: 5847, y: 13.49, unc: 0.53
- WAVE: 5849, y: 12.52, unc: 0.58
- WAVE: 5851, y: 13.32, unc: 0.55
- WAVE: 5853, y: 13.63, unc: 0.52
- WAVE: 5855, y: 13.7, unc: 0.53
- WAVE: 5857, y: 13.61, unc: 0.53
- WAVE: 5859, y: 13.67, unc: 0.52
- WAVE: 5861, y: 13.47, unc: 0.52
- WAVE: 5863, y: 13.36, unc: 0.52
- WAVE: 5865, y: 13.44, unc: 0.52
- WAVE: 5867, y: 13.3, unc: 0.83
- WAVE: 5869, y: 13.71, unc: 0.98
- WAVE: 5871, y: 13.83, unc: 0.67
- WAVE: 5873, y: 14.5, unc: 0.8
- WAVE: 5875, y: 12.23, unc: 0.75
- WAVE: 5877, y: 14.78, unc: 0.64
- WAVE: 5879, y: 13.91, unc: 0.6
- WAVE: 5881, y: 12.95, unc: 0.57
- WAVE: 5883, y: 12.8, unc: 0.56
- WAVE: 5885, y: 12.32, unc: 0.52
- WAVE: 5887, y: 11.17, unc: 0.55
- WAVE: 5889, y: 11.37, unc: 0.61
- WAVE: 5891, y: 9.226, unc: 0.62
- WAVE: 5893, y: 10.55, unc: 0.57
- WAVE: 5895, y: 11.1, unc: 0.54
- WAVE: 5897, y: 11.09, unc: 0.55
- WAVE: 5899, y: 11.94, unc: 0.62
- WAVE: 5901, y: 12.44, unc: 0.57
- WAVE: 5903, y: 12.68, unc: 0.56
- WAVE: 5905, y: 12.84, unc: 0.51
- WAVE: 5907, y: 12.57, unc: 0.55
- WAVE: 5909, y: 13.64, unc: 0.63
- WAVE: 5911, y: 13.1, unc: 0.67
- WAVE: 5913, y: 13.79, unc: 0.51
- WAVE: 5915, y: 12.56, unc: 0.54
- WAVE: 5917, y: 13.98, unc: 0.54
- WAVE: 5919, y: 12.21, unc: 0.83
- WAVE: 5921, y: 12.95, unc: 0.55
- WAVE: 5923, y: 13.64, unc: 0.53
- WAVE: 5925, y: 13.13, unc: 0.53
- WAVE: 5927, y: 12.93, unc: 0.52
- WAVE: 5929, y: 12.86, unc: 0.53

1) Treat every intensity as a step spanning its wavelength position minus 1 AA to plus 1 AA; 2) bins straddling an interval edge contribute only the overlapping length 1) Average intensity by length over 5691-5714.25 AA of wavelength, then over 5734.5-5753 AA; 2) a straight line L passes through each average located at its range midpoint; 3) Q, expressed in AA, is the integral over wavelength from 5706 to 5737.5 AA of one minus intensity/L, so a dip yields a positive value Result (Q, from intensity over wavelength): 0.3 AA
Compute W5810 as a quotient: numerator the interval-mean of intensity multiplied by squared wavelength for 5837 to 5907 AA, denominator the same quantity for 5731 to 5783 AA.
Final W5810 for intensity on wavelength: 1.0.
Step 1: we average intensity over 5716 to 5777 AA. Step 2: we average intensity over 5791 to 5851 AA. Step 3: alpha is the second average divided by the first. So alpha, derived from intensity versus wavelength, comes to 1.00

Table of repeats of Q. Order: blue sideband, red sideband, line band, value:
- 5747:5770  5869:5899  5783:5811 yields -0.8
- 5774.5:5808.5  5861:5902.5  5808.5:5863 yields -3.0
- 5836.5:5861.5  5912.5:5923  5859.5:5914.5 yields 2.9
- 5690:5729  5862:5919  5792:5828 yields -3.0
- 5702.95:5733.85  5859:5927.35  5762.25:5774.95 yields -0.8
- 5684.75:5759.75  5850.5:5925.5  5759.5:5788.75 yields -0.9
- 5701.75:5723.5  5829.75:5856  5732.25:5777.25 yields -2.2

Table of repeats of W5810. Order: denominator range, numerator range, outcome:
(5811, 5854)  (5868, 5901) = 0.89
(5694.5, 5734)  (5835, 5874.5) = 1.06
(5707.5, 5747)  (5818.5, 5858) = 1.06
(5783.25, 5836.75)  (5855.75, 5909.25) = 0.92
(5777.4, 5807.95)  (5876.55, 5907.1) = 0.90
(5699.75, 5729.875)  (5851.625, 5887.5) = 1.05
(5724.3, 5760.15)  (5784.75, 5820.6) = 1.02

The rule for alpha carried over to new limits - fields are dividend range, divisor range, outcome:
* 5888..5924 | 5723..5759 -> 0.87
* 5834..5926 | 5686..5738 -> 0.96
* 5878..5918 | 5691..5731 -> 0.91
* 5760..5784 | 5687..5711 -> 1.04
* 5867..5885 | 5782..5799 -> 0.98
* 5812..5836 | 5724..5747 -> 1.02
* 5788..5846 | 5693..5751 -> 1.03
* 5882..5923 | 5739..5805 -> 0.87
